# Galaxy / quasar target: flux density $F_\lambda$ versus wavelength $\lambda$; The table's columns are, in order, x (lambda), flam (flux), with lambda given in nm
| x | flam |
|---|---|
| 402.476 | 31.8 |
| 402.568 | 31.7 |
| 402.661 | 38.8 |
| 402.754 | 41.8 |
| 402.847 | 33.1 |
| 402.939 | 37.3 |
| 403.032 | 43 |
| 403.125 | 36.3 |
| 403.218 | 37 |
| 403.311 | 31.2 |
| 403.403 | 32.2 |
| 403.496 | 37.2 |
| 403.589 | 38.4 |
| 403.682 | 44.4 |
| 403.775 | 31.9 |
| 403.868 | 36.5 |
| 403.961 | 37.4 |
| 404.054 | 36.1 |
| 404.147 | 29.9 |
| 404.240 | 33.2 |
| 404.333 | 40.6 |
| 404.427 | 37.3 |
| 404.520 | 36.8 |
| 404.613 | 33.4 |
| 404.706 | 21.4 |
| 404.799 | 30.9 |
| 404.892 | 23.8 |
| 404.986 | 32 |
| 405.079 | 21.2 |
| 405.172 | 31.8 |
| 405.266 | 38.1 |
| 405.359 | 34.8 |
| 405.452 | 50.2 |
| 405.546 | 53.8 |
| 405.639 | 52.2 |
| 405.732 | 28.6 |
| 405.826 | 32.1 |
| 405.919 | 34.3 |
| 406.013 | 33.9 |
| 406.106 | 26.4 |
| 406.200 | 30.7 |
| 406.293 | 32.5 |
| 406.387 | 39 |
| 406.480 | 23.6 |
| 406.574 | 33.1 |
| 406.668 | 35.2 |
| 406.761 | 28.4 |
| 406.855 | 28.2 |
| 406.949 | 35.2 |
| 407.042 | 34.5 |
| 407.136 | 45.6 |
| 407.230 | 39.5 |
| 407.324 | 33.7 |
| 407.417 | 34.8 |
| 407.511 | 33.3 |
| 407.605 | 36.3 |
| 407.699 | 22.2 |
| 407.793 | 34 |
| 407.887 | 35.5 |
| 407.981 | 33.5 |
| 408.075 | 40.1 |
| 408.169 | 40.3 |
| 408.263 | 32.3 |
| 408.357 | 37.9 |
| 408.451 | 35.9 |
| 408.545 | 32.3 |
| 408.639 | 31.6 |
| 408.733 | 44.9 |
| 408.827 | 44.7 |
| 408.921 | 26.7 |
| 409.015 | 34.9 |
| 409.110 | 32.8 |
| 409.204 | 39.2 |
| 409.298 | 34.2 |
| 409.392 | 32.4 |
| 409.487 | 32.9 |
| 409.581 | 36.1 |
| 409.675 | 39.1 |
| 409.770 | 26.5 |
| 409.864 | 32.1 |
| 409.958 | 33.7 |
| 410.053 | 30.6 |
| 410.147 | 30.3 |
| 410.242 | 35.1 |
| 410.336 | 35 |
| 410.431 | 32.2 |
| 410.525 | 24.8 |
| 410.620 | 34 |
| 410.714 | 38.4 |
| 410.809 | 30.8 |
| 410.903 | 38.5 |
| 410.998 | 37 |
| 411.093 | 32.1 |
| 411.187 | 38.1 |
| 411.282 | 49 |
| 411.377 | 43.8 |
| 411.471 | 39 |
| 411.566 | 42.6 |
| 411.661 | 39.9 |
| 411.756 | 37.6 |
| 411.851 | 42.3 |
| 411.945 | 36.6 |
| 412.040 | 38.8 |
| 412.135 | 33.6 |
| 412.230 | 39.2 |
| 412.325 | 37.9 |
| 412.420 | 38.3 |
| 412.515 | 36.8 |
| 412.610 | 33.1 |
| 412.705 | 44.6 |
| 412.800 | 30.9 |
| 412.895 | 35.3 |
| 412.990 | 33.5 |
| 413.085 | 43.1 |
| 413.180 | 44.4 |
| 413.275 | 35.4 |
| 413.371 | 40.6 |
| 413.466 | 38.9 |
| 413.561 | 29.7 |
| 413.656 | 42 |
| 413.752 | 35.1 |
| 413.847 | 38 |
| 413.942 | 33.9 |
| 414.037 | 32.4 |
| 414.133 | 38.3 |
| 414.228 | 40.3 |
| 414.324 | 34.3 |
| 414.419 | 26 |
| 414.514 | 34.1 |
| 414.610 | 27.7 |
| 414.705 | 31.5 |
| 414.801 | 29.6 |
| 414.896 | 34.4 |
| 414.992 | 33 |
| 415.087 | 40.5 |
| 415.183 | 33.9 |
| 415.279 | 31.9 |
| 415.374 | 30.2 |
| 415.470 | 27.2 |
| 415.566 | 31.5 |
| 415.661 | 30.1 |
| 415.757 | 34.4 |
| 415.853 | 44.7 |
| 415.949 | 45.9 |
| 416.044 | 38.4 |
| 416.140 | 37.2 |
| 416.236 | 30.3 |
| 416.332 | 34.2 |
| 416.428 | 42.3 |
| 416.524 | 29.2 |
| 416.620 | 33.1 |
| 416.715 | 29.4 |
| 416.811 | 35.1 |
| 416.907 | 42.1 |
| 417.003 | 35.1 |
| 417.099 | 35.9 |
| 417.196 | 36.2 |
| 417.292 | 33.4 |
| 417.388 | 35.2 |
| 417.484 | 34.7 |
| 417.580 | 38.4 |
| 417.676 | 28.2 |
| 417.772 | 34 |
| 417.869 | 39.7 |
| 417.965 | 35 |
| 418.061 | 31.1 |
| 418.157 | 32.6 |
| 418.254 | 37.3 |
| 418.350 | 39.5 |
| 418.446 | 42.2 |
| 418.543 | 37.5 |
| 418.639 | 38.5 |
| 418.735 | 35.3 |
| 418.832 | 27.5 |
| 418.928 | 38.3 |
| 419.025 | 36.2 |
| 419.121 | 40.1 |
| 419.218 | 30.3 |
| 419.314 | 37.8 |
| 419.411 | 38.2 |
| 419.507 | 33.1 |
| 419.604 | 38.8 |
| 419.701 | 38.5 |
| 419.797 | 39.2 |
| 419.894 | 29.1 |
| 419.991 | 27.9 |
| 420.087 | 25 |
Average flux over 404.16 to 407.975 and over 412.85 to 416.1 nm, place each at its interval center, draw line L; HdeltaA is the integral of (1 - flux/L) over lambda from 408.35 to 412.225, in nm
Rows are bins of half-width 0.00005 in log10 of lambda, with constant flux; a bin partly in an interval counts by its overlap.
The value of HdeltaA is -0.13 nm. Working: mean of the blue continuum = 34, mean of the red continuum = 35.3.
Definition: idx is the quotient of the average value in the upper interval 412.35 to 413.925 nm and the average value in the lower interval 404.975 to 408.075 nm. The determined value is 1.08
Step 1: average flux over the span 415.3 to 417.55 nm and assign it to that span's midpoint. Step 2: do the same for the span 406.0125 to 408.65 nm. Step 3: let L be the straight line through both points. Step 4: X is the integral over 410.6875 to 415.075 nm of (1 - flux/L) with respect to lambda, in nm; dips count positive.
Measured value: -0.282 nm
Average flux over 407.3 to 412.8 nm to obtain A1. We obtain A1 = 35.7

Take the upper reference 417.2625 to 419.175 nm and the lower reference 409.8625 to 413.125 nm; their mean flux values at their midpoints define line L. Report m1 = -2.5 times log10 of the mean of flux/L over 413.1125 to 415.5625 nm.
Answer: 0.05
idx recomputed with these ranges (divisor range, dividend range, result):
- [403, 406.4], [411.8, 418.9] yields 1.01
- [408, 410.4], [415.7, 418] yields 1.03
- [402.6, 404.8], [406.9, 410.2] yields 0.97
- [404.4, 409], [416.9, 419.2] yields 1.04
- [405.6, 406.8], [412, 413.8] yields 1.13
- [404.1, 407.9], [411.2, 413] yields 1.14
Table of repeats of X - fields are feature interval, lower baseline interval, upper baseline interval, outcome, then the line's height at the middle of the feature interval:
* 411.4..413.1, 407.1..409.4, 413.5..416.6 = -0.15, 34.9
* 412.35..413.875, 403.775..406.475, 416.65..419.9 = -0.10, 35.2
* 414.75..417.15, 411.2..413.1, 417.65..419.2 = 0.14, 36.9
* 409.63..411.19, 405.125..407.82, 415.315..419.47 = 0.08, 35.2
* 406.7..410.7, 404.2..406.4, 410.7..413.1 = 0.22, 36.3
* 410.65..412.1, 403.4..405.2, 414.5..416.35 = -0.22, 33.8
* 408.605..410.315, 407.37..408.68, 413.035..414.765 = 0.02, 34.7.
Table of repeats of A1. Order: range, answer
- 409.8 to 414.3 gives 36.7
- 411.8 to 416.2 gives 35.8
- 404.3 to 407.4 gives 34.3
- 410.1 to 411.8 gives 36.6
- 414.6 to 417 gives 34.4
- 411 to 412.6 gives 38.9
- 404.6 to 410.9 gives 34.1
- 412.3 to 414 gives 37.3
